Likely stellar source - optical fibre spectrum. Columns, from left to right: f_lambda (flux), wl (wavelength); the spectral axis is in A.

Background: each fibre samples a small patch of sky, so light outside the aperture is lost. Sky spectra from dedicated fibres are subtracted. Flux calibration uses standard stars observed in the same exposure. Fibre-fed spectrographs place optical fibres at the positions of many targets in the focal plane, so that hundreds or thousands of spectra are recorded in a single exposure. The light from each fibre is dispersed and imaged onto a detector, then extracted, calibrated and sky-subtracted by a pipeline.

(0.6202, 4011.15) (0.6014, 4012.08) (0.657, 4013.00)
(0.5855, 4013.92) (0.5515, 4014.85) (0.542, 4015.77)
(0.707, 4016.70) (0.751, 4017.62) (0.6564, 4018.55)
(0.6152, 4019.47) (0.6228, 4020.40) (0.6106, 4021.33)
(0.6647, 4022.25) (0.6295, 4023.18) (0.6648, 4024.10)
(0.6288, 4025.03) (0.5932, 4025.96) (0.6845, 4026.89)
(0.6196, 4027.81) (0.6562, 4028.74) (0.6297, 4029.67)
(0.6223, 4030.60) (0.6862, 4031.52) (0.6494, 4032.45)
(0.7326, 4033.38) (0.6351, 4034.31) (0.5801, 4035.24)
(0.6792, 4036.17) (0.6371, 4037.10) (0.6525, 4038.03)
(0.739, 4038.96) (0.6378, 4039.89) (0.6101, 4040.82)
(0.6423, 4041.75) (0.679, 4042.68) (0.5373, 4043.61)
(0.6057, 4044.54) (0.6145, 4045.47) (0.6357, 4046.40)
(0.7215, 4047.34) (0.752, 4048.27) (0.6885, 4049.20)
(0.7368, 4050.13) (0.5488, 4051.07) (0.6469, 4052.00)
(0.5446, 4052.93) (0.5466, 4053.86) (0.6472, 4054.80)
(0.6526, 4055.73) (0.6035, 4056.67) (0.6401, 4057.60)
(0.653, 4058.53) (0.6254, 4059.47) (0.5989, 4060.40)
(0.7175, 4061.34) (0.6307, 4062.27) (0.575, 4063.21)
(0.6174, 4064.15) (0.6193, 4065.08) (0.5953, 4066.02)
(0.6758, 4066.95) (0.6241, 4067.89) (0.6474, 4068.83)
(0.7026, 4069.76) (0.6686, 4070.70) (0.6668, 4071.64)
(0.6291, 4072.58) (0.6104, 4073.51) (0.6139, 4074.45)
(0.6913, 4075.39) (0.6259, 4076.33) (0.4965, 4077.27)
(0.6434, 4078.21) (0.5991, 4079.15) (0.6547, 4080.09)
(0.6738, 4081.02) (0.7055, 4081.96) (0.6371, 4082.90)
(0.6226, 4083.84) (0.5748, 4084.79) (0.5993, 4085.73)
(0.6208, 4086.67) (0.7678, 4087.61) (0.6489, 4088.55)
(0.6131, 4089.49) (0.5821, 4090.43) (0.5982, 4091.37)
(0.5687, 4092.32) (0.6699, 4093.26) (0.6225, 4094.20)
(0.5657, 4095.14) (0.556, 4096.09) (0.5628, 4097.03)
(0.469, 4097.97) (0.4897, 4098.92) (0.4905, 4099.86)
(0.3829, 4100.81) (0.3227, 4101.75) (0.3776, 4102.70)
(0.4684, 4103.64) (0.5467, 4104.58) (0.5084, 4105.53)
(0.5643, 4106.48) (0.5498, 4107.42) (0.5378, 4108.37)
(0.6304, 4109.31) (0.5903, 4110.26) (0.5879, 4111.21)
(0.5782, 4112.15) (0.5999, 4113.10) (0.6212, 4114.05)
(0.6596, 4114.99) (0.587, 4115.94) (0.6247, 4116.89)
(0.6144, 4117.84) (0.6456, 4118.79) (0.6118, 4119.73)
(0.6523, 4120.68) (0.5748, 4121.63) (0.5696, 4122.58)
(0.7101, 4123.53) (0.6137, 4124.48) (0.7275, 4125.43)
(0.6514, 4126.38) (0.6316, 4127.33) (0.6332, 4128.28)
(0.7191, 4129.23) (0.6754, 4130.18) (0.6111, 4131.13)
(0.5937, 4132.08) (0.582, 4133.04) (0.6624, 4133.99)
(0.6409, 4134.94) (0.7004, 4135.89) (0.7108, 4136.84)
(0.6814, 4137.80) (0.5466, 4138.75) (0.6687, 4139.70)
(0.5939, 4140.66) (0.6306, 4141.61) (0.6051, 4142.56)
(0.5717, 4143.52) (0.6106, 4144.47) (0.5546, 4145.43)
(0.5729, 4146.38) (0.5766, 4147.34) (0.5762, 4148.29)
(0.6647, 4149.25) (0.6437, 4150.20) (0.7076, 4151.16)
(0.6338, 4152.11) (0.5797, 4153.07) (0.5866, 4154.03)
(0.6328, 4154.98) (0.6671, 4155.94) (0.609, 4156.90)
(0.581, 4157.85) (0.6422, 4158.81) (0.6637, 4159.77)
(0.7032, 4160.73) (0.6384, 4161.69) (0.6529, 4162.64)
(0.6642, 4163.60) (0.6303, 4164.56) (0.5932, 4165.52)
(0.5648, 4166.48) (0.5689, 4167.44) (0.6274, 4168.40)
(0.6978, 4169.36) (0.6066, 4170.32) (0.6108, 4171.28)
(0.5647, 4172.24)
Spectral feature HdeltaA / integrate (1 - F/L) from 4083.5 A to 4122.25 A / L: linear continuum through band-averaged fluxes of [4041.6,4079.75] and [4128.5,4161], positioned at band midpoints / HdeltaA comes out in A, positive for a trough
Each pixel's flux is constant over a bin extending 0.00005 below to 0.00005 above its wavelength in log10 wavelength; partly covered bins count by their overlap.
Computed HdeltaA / 3.6 A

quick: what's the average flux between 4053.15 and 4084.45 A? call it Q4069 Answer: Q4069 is 0.633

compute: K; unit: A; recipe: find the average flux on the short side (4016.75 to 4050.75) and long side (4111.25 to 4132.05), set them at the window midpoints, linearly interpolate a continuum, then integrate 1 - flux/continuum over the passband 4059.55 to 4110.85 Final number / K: 3.8 A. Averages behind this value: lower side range 0.653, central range 0.593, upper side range 0.632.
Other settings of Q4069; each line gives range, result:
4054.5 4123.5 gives 0.6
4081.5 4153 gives 0.601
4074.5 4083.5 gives 0.635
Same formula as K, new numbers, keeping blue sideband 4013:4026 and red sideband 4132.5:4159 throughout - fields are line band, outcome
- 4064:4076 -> -0.3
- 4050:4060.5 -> 0.2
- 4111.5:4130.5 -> -0.3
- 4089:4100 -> 1.0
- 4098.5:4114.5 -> 2.7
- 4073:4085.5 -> 0.0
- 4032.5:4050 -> -0.7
